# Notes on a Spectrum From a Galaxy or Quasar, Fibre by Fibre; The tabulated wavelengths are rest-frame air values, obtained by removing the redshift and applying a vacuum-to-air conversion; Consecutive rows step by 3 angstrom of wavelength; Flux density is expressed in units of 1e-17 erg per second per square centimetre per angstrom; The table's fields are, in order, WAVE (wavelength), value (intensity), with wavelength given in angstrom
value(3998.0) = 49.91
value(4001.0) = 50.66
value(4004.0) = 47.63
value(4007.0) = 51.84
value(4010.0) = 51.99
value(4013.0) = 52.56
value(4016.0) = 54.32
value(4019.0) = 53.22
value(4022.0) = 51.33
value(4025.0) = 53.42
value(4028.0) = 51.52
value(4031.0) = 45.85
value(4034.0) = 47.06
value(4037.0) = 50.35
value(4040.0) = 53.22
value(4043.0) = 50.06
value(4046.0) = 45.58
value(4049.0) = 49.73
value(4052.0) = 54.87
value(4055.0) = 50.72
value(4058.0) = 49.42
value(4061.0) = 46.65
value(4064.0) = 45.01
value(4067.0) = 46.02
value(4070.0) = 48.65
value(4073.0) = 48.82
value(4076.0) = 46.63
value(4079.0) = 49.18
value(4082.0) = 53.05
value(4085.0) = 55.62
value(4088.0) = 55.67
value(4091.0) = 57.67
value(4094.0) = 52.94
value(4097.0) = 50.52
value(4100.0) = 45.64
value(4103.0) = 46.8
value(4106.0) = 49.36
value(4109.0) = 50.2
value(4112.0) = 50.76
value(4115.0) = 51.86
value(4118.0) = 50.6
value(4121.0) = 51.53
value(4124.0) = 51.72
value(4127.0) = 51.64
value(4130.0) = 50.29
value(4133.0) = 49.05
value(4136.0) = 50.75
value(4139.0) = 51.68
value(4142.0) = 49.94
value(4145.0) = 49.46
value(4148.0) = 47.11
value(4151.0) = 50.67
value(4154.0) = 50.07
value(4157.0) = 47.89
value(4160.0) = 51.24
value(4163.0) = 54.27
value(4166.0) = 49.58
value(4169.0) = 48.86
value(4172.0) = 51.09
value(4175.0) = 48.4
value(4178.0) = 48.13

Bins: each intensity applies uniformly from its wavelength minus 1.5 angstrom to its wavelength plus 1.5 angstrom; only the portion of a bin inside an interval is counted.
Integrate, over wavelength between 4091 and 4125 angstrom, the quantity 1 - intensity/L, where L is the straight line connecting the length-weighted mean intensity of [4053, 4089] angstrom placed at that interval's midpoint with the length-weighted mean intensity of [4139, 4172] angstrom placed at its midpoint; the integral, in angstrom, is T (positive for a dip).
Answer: -0.5 angstrom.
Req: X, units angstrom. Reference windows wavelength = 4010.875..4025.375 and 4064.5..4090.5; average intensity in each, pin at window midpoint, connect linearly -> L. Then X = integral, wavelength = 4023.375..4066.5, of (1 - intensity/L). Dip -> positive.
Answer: 2.0 angstrom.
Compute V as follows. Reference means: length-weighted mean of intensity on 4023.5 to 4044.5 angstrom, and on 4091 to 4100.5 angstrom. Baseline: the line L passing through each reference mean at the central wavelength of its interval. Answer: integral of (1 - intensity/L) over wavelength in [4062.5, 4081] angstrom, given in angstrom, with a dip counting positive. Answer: 1.2 angstrom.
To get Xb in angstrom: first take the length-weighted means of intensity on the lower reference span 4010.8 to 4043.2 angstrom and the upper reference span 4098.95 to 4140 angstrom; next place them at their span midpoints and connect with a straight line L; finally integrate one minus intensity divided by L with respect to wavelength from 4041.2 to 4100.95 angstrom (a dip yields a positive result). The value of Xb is 0.64 angstrom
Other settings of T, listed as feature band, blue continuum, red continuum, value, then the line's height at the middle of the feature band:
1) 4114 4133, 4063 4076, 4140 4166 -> -0.8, 49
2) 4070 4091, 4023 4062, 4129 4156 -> -0.8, 49.9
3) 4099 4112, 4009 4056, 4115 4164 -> 0.6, 50.7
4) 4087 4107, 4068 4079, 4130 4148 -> -1.0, 48.8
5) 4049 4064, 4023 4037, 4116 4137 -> 0.0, 50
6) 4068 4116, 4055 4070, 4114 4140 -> -1.7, 49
